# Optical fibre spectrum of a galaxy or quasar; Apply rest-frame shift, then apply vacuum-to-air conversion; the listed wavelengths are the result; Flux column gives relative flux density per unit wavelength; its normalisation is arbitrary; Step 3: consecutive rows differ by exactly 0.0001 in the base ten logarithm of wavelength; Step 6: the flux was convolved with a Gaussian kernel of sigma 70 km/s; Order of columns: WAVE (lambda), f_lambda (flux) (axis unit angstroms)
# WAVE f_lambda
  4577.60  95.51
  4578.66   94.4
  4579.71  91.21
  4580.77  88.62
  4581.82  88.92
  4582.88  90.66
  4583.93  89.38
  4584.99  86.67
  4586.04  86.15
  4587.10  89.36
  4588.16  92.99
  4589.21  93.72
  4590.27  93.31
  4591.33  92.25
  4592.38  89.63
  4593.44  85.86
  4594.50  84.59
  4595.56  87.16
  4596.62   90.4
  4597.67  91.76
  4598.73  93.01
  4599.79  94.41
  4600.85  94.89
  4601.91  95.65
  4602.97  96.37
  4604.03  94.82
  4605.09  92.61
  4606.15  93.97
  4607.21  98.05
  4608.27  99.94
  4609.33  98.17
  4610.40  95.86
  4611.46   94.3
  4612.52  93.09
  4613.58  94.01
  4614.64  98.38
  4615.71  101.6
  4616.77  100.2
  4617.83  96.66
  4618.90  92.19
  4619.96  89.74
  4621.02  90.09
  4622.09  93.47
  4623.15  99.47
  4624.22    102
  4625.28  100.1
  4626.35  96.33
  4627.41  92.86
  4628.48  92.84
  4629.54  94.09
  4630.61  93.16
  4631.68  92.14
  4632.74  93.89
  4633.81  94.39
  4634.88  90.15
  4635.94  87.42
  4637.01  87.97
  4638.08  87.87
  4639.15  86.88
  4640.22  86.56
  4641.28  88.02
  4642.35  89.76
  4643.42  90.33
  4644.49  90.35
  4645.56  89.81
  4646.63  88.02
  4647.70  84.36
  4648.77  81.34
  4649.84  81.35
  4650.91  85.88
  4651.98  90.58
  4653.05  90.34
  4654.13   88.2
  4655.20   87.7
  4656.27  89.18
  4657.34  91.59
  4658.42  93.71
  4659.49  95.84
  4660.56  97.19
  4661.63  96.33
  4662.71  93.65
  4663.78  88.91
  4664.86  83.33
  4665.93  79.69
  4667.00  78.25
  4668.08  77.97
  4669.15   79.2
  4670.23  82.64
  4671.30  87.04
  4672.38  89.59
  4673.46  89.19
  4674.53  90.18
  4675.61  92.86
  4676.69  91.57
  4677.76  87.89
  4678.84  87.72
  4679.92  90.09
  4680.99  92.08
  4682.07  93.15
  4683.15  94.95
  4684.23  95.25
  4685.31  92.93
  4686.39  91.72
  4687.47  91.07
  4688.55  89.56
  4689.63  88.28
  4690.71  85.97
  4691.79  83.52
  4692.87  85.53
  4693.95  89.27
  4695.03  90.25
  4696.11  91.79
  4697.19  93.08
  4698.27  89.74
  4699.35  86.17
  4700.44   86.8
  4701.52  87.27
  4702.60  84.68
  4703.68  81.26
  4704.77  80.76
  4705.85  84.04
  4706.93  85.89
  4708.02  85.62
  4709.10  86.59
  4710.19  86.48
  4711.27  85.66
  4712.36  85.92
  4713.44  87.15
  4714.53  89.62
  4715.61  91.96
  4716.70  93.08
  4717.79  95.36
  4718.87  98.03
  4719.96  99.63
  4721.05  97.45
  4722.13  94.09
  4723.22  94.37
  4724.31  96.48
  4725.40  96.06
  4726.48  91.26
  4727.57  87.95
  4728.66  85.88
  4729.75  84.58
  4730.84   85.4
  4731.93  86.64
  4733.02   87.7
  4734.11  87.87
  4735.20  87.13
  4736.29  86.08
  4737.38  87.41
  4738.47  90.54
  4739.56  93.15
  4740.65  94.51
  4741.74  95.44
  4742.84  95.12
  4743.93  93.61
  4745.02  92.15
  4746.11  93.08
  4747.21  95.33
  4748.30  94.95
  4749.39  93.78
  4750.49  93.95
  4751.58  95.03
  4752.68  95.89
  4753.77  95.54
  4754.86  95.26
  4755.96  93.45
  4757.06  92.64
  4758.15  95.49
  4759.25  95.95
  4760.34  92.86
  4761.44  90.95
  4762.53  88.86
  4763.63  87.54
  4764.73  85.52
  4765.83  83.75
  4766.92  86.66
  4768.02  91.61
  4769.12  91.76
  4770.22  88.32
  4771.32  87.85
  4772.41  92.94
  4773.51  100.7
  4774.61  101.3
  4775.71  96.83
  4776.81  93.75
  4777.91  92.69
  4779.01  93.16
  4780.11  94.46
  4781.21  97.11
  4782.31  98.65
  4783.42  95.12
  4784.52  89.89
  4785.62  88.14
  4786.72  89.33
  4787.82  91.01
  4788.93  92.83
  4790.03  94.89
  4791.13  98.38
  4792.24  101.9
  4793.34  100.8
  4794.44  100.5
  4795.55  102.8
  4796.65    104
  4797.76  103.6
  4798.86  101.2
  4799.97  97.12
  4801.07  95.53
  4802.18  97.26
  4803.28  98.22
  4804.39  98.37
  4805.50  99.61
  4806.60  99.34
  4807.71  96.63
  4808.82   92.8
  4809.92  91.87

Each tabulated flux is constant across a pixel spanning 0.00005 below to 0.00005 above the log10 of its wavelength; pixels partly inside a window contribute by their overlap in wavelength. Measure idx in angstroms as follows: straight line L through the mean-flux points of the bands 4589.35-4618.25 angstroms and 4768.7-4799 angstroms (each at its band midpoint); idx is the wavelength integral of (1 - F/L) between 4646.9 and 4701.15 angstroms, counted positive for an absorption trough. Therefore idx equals 3.5 angstroms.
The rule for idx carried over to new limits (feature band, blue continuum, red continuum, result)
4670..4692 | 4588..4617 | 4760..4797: 0.9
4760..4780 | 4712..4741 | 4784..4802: 0.7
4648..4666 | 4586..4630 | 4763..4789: 0.8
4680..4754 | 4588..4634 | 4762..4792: 2.1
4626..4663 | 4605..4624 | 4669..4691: 1.1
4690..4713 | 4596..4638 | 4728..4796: 1.7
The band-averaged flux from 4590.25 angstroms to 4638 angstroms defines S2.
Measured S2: 93.8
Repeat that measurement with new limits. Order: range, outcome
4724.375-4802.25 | 93.3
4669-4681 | 88.5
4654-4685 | 89.2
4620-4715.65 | 89.1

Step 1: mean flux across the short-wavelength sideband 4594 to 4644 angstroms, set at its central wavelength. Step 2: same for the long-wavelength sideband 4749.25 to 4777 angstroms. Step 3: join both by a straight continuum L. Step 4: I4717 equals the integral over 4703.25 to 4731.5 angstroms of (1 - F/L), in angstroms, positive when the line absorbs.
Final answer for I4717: 0.97 angstroms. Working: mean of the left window 93.4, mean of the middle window 89.6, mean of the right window 92.6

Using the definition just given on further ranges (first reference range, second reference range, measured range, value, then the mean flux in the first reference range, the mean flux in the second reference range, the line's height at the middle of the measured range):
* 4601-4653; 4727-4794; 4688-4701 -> 0.6 angstroms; 92.6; 92.3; 92.5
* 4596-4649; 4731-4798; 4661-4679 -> 1.2 angstroms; 93.1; 93.3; 93.2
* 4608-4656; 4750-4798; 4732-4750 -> 0.4 angstroms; 92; 94.1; 93.6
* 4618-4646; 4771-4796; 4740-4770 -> 0.7 angstroms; 92.1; 95.5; 94.8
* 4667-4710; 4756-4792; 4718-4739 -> -0.2 angstroms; 87.9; 92.6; 90.1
